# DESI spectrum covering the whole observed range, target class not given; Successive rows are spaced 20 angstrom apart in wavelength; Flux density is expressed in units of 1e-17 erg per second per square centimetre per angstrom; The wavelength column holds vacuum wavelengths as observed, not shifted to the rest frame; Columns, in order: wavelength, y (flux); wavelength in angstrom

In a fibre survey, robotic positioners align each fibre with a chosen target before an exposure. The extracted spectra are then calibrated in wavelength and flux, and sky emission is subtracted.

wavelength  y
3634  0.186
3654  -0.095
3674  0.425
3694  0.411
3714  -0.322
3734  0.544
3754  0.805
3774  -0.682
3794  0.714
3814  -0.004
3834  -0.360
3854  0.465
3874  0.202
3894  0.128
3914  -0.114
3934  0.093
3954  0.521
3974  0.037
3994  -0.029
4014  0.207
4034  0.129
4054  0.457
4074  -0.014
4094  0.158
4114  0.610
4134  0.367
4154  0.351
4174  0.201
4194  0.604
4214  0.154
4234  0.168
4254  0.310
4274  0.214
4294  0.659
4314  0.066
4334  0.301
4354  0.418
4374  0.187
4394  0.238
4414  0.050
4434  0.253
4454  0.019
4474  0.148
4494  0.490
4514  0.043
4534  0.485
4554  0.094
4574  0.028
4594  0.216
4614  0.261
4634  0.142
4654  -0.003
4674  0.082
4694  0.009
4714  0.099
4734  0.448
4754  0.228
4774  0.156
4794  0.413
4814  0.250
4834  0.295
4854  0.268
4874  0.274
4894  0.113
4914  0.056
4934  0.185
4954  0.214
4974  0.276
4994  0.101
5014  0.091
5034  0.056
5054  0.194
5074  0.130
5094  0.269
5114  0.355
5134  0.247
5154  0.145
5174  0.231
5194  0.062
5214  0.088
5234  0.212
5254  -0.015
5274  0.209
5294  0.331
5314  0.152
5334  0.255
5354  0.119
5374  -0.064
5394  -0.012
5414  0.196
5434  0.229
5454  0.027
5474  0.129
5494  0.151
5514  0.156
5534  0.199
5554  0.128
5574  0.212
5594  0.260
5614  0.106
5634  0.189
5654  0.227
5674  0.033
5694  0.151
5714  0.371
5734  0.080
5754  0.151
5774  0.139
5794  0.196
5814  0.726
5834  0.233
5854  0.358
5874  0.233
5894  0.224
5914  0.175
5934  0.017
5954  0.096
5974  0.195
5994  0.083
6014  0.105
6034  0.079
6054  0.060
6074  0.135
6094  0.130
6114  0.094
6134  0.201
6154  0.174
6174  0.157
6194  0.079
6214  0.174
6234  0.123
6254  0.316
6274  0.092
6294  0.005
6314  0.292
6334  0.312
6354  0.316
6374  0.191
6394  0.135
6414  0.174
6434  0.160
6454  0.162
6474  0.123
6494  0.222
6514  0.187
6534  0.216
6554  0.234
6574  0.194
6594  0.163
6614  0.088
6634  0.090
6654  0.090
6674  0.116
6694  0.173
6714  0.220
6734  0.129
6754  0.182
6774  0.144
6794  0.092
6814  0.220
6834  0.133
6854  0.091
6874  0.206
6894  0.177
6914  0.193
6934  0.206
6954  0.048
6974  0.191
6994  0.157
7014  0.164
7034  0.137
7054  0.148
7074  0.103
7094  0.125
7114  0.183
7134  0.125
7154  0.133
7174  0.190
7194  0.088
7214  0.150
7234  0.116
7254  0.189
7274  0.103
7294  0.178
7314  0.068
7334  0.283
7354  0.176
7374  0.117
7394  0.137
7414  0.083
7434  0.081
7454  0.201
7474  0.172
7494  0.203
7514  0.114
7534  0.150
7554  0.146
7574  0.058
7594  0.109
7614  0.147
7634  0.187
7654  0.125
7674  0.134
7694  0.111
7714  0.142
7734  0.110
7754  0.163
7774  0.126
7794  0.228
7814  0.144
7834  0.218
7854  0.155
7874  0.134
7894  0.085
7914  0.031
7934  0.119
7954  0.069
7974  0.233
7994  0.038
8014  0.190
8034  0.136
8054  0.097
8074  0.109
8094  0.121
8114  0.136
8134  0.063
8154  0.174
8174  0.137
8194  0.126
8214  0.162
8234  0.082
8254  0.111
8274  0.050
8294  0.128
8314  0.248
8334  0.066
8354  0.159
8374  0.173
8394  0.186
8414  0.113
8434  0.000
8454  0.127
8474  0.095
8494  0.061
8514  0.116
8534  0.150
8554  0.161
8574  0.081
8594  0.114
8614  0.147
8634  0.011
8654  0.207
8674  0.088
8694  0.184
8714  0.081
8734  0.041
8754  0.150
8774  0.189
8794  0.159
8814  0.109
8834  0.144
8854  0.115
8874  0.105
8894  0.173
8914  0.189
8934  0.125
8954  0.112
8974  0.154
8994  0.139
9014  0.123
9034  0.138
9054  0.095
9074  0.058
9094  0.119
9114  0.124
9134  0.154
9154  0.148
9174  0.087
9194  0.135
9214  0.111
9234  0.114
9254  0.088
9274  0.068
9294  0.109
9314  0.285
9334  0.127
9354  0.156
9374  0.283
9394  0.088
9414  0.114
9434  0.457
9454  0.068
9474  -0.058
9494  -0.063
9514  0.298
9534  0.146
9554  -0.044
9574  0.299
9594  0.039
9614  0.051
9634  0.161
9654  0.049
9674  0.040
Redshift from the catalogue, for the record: 0.68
